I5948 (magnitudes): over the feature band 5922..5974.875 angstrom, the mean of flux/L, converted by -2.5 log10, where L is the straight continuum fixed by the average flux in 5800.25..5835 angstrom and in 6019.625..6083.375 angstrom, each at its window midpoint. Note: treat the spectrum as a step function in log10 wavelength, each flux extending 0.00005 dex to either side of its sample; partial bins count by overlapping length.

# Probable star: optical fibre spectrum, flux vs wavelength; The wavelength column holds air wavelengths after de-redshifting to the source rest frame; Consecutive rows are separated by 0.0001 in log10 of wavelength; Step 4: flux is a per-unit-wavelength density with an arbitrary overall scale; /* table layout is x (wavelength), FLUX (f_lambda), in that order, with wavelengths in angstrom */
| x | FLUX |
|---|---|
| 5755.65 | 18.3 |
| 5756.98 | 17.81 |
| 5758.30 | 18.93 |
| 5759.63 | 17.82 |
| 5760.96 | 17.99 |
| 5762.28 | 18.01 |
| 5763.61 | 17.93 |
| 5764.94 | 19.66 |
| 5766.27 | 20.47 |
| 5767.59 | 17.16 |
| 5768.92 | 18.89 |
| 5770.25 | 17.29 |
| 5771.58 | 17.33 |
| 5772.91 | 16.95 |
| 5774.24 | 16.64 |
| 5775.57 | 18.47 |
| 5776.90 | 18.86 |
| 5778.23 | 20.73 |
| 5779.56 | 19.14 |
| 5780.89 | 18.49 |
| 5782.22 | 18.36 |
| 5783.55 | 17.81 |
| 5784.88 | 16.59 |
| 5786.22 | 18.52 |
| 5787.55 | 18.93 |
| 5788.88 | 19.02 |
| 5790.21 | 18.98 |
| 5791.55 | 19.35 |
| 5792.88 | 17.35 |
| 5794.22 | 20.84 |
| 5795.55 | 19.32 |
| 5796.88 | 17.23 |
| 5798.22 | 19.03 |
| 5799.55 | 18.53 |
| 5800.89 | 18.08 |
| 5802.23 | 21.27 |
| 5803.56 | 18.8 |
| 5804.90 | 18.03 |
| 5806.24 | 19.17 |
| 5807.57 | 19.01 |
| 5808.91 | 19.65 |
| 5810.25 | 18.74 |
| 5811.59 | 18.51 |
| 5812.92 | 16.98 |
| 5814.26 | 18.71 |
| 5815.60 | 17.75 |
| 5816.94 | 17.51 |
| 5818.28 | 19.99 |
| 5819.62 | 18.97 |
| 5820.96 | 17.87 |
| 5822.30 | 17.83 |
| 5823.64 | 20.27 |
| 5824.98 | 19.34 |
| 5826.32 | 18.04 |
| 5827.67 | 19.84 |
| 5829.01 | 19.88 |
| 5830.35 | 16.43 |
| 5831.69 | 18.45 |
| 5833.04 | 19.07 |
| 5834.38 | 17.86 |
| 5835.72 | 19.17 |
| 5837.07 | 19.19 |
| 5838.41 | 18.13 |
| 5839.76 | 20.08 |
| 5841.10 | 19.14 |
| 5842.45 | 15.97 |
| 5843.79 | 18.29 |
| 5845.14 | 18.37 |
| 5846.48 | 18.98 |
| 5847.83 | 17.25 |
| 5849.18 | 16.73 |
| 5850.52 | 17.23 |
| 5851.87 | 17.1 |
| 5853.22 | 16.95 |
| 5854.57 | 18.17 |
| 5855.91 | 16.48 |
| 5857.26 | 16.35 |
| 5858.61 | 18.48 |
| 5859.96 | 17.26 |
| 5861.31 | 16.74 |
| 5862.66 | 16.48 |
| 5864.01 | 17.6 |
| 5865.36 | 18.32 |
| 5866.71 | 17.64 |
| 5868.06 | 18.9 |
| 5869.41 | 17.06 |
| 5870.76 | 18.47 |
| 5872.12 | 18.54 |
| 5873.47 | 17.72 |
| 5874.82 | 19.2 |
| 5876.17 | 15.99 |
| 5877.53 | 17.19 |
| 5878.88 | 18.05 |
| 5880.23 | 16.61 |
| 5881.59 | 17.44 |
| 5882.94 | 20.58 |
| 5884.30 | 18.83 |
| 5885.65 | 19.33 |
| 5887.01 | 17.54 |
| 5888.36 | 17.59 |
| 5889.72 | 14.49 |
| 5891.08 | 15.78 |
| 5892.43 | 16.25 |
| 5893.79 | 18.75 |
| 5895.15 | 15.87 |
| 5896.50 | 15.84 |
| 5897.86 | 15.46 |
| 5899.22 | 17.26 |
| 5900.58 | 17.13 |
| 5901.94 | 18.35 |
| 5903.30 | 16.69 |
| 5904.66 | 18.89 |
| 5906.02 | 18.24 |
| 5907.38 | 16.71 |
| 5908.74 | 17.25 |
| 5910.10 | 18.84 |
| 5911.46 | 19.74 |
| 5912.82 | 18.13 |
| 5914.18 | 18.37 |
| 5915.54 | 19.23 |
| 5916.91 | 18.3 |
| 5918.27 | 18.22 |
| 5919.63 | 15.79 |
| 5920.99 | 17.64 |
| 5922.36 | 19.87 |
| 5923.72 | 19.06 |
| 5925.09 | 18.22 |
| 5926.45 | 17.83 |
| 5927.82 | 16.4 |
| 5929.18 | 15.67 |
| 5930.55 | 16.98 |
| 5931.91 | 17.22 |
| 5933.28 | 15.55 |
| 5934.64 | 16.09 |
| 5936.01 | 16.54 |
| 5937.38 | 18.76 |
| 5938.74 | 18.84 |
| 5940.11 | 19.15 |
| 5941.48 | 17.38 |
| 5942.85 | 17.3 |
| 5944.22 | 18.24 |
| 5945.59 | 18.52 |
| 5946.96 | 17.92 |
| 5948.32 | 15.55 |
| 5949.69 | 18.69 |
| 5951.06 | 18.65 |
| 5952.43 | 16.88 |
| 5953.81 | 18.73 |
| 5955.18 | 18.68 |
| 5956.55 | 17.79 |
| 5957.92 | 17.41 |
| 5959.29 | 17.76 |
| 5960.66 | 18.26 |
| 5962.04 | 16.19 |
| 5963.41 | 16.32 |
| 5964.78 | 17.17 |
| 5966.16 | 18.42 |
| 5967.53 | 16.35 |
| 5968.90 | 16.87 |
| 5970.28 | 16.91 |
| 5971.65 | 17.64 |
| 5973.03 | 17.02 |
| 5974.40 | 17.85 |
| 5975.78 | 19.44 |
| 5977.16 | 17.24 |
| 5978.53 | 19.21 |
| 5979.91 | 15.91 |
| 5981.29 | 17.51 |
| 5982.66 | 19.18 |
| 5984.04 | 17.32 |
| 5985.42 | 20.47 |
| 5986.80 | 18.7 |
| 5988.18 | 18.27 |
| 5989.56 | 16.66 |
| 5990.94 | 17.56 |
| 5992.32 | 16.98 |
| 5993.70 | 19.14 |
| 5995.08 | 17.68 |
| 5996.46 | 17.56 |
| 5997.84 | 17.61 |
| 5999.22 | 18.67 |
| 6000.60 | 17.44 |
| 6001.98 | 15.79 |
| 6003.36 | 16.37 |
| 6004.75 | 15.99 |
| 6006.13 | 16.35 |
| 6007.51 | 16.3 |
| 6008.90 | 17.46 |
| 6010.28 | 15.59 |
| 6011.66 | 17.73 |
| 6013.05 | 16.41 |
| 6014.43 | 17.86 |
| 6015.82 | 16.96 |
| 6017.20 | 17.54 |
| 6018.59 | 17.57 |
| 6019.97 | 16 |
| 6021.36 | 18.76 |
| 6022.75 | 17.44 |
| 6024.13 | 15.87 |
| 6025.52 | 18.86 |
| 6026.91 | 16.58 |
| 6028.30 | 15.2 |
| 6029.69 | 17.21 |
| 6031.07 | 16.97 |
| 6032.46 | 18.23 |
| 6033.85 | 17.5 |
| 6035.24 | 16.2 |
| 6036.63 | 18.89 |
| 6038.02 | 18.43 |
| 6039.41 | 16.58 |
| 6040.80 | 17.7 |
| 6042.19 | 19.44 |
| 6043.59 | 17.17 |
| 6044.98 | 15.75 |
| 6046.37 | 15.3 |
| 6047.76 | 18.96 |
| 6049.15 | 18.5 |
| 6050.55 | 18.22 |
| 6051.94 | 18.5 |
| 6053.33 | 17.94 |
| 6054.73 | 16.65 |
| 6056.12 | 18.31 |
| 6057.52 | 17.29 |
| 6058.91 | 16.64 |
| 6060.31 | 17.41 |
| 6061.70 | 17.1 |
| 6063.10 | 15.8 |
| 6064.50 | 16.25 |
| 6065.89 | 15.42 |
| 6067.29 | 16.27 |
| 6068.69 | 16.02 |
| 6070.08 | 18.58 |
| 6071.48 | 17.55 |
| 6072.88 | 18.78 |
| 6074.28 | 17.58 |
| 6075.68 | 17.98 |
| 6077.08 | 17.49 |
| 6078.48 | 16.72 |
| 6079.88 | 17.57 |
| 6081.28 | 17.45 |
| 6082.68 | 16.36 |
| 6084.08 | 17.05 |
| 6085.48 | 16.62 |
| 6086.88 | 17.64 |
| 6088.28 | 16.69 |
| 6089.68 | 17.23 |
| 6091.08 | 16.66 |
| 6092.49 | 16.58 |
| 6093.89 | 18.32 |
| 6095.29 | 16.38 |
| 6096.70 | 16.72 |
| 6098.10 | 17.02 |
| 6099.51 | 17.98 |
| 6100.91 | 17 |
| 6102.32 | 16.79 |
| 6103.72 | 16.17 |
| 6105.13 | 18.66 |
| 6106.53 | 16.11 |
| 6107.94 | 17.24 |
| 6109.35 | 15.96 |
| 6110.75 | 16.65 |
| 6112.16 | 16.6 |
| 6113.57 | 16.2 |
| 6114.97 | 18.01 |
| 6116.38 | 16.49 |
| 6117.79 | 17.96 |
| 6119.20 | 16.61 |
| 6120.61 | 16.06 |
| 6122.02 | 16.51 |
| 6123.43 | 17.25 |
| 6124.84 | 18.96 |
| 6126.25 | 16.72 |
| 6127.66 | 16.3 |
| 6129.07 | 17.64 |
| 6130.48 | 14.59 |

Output 0.02 mag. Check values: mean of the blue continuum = 18.7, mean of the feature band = 17.5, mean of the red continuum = 17.3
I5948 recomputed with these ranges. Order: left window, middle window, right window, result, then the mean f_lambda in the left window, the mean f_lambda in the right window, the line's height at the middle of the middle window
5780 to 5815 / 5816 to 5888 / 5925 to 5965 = 0.01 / 18.7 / 17.5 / 18.2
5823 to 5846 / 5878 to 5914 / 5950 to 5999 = 0.04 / 18.7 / 17.8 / 18.3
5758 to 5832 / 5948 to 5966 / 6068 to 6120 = 0.01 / 18.6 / 17.1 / 17.8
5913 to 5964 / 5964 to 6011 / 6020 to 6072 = 0.00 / 17.7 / 17.3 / 17.5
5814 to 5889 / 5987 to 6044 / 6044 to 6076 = 0.01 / 18.1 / 17.2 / 17.4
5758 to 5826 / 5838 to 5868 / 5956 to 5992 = 0.04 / 18.6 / 17.7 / 18.3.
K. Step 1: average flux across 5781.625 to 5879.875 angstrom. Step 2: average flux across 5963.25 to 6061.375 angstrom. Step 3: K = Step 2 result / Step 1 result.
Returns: 1.0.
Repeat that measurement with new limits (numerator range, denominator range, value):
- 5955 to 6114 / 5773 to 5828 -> 0.93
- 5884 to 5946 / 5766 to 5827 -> 0.95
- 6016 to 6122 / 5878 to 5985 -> 0.97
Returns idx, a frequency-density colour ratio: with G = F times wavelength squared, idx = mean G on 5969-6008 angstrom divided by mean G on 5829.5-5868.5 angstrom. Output 1.0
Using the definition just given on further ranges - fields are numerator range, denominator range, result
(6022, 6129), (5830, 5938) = 1.04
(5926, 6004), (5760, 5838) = 1.00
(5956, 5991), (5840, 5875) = 1.04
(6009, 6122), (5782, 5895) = 1.02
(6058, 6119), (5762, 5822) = 1.01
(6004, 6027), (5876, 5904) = 1.03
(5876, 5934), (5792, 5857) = 0.98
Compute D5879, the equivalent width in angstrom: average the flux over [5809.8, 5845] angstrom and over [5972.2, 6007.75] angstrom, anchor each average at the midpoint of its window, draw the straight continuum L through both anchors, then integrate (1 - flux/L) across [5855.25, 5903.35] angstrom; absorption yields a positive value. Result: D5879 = 2.2 angstrom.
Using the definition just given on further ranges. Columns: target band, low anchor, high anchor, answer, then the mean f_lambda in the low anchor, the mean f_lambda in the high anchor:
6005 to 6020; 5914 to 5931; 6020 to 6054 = 0.55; 17.8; 17.5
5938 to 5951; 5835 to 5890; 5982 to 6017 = -0.30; 17.8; 17.4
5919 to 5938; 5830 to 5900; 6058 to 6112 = 0.21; 17.6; 17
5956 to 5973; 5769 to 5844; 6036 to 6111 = 0.51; 18.6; 17.2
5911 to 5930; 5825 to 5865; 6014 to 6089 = -0.32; 17.9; 17.3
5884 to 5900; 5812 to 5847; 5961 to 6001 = 1.17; 18.5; 17.7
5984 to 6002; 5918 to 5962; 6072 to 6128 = -0.50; 17.6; 17.1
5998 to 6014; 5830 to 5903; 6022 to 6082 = 0.56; 17.6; 17.3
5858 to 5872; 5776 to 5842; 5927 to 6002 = 0.47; 18.7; 17.6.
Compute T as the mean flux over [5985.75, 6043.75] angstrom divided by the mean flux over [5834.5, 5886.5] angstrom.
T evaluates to 0.97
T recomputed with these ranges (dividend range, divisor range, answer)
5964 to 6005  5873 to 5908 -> 1.02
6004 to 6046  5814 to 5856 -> 0.94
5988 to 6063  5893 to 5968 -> 0.98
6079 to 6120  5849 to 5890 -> 0.96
